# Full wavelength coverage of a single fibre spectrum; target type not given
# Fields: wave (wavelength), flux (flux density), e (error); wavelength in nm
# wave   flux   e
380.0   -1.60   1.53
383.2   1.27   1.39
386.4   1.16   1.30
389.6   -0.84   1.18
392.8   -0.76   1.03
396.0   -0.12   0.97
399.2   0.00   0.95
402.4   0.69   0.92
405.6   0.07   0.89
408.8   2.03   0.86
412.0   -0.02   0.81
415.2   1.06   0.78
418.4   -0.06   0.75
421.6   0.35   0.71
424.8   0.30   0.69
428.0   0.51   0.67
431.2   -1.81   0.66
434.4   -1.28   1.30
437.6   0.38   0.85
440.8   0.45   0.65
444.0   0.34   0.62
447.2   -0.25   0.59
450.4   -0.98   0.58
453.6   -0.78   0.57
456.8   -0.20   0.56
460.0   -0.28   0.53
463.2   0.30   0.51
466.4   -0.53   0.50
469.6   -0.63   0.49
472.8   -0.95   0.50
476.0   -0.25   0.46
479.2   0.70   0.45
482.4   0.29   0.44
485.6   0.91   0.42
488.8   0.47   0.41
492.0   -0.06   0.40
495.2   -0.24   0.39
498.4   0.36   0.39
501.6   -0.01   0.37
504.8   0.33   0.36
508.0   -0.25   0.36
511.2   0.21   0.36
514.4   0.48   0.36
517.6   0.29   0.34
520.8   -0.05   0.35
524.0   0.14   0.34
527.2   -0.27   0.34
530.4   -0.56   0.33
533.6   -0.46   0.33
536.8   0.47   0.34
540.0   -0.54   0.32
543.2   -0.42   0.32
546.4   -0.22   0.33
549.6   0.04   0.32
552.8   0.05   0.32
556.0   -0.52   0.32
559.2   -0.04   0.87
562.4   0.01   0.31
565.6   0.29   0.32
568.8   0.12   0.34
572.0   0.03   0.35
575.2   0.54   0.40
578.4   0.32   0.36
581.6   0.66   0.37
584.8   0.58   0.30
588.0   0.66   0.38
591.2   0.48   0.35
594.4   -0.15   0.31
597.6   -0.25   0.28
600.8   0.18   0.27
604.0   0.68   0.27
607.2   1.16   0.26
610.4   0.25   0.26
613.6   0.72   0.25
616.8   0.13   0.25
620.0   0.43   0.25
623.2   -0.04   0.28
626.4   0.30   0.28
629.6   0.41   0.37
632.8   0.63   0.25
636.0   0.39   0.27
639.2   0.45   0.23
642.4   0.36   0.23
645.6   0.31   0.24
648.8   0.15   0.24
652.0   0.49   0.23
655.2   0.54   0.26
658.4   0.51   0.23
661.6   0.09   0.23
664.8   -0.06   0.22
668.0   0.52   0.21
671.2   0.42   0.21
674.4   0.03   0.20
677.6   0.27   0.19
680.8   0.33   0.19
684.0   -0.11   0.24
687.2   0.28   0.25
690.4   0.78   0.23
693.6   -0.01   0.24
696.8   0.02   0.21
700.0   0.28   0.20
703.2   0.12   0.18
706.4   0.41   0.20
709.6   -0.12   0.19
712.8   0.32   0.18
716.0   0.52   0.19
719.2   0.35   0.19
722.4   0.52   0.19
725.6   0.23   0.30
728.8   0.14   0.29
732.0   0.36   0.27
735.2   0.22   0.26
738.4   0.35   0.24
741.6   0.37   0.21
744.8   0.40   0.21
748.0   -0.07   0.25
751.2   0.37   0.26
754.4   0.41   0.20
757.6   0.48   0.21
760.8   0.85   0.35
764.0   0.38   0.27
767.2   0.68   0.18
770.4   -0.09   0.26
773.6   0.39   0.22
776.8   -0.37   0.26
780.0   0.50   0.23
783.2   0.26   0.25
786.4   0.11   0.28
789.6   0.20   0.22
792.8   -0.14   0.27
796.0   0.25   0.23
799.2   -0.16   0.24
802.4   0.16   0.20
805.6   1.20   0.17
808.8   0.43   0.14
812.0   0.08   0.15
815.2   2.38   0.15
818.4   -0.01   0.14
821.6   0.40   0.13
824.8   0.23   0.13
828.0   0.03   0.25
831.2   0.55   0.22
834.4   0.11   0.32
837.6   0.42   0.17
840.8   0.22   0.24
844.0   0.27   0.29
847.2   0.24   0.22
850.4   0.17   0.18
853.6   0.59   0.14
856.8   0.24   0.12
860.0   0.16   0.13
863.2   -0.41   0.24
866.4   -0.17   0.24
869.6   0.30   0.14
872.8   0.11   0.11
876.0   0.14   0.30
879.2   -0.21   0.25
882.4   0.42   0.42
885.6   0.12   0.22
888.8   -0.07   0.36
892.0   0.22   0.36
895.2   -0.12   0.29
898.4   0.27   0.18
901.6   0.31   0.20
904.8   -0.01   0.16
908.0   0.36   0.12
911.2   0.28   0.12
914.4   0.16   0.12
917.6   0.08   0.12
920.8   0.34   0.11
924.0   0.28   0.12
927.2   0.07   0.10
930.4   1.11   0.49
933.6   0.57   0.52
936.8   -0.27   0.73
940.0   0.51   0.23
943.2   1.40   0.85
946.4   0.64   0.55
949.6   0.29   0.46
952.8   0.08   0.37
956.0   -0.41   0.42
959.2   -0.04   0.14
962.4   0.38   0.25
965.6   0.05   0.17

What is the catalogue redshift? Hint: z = 0.63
